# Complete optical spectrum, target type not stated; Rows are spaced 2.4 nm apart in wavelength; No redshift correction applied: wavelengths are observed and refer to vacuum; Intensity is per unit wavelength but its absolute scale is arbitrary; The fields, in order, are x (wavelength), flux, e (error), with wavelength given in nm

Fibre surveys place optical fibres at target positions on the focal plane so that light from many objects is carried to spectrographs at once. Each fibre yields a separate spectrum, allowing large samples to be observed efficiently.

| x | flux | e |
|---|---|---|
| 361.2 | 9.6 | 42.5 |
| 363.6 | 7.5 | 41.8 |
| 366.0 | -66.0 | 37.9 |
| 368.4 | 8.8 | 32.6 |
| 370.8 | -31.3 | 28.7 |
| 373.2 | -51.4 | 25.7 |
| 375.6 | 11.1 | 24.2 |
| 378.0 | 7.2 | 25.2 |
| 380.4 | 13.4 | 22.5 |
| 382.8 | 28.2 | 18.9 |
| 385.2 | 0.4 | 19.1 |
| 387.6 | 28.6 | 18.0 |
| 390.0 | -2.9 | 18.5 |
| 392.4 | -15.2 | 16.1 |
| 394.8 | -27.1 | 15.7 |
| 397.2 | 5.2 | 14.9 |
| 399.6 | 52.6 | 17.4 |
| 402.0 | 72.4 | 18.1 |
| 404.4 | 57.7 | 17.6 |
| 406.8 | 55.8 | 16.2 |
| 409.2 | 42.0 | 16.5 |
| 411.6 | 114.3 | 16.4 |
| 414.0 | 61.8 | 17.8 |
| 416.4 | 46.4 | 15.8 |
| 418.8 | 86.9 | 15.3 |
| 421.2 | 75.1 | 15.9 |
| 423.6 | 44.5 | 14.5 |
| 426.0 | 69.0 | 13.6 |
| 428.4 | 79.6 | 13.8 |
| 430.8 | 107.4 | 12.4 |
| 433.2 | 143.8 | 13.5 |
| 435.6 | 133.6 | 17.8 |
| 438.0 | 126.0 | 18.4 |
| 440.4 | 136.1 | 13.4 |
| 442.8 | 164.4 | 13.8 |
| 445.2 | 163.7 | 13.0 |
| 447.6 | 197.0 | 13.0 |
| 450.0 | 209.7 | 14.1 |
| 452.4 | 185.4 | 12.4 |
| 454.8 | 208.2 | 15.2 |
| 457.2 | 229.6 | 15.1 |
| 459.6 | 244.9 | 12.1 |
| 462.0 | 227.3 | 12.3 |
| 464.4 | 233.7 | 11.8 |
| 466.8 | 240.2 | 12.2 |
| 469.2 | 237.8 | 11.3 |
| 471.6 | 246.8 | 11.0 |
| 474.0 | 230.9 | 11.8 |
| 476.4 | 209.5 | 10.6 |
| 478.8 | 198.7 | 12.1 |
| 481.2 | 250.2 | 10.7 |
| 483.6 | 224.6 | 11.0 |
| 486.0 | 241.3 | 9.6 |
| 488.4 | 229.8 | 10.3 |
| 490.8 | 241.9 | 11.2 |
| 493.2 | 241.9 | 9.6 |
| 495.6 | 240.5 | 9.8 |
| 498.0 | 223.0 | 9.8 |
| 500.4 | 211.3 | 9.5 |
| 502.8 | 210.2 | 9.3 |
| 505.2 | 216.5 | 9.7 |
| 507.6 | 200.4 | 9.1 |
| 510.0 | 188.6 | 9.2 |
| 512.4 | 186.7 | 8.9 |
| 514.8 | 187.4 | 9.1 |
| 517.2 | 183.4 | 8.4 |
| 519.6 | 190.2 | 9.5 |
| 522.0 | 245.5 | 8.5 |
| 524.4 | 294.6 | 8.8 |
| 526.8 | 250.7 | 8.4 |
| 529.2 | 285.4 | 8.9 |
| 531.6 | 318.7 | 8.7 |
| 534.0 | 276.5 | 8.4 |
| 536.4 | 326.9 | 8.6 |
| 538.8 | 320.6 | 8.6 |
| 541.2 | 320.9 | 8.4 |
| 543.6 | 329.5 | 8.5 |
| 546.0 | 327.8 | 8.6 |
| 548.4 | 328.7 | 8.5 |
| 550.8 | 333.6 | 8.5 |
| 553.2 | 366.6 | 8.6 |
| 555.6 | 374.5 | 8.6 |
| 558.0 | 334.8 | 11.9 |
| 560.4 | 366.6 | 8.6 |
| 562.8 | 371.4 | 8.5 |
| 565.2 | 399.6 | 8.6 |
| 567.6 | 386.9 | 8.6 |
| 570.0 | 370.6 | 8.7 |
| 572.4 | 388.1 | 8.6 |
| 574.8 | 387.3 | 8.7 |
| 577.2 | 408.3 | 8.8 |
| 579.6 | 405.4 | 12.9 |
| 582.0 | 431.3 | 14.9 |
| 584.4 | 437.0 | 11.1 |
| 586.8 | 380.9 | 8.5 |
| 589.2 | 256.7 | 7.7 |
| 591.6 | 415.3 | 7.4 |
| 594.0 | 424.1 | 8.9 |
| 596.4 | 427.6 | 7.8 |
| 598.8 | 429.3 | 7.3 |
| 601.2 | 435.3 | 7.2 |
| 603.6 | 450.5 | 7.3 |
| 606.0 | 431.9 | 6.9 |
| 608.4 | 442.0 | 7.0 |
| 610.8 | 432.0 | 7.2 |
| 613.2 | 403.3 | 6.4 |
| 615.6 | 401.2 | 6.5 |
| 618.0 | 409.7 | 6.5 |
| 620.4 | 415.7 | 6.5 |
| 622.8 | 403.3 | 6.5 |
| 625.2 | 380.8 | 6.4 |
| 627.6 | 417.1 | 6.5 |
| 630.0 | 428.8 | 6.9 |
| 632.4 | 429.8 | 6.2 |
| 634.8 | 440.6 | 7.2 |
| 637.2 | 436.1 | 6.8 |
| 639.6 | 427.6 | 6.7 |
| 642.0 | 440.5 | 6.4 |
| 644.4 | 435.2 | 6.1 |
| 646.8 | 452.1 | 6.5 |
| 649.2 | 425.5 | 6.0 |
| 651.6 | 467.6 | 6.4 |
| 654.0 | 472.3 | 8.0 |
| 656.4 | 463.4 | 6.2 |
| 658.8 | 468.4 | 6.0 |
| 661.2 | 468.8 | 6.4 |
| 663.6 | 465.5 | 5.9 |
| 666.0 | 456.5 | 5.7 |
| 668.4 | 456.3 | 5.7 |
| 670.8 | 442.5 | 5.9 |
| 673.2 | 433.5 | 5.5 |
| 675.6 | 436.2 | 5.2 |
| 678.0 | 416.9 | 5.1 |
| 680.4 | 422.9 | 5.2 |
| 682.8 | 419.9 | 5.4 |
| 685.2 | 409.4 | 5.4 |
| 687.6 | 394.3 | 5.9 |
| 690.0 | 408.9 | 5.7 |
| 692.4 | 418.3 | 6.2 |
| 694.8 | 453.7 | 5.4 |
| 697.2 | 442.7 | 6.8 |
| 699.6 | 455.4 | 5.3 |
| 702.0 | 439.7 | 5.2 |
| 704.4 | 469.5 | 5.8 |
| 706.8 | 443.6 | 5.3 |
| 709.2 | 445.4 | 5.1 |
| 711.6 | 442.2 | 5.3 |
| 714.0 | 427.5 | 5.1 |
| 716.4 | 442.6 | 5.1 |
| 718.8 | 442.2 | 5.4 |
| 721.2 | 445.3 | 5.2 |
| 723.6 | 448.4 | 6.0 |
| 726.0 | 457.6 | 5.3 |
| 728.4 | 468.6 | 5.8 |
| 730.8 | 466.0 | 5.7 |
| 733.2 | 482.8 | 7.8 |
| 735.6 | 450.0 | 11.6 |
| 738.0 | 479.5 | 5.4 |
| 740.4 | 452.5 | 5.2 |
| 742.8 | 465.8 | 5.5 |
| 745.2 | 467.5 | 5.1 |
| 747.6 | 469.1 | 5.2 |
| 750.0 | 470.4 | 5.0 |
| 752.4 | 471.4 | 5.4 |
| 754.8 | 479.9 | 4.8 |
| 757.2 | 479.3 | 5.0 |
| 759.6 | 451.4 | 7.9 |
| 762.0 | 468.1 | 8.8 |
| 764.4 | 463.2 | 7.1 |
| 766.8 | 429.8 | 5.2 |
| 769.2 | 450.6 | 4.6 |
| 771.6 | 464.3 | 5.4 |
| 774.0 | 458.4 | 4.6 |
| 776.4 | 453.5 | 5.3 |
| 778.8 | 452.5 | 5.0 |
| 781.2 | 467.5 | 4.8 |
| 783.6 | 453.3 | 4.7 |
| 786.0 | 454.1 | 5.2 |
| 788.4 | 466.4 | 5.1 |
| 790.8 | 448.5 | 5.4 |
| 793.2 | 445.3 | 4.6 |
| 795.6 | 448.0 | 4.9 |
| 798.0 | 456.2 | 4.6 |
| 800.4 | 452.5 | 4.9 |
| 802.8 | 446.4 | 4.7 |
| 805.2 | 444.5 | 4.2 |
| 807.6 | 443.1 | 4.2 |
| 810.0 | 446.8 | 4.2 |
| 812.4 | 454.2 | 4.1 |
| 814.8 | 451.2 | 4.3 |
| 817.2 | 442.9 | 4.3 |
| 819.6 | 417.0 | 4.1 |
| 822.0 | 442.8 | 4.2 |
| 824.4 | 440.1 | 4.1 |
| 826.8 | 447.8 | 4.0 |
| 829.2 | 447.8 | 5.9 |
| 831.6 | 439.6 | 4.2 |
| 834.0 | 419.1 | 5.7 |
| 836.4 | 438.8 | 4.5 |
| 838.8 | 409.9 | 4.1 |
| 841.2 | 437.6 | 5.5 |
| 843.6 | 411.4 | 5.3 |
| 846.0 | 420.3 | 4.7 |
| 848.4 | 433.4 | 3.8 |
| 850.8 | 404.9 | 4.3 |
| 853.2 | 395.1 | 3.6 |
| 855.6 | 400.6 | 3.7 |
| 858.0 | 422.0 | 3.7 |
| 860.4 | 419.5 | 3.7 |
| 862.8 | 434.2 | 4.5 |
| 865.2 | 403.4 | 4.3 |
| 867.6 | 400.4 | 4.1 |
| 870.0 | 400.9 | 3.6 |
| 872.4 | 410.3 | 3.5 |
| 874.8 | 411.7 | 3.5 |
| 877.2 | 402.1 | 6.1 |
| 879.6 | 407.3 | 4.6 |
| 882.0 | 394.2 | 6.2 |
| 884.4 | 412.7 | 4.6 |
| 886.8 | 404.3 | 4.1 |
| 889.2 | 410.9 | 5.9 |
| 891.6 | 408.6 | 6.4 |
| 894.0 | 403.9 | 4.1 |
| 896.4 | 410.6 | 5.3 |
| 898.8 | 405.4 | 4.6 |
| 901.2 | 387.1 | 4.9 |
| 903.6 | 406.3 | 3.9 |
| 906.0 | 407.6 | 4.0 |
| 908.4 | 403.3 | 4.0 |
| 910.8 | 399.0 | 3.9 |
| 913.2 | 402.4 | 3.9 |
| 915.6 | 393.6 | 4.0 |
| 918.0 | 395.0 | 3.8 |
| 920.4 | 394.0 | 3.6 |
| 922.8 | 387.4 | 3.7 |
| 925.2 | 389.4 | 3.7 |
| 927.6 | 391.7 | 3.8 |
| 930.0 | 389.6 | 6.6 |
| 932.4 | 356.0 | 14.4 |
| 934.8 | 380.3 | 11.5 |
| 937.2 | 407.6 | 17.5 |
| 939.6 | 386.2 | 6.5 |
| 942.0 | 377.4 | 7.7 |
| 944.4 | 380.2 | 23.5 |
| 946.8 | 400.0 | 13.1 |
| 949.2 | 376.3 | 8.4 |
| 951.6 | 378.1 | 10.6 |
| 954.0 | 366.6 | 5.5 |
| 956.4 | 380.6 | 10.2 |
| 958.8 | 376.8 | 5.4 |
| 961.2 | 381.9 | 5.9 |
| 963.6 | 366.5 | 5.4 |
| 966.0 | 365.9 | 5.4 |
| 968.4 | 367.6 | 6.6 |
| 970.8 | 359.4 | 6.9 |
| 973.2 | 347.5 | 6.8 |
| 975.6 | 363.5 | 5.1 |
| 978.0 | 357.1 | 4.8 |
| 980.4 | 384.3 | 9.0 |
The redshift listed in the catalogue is 0.00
